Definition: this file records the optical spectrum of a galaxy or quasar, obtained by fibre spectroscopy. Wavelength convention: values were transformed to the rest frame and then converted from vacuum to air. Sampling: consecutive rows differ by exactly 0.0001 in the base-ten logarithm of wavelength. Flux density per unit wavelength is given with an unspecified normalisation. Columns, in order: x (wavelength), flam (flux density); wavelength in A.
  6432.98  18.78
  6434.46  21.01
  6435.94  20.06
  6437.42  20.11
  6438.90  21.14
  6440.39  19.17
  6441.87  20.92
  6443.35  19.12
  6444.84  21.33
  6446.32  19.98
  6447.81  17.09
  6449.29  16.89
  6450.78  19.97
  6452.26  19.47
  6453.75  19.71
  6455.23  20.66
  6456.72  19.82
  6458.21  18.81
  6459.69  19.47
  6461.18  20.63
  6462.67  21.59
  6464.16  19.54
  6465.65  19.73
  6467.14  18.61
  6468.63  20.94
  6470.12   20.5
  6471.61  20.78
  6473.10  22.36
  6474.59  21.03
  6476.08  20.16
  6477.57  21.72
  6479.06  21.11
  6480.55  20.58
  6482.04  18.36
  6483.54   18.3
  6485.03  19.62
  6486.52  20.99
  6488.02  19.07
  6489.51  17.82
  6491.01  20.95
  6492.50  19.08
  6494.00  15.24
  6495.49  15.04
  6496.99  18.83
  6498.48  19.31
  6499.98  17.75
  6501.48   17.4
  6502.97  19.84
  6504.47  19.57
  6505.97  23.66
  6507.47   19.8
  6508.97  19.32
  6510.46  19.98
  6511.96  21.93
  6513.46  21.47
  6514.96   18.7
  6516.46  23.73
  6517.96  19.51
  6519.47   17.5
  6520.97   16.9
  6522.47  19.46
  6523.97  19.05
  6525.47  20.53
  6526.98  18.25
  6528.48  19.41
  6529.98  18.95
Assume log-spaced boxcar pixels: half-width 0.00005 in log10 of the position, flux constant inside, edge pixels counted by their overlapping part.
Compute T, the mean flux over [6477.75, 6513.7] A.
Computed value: 19.4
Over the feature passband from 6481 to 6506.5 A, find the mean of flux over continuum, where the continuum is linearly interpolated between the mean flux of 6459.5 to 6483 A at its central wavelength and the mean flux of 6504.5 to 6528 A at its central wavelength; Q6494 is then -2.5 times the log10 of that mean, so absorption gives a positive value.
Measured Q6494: 0.08 mag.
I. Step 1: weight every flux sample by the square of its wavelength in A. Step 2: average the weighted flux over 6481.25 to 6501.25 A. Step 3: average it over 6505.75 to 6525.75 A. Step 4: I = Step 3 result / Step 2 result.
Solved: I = 1.1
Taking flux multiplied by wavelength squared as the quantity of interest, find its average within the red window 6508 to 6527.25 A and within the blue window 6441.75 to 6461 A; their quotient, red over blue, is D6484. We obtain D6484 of 1.04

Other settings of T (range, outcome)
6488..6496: 17.8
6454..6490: 20.1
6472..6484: 20.5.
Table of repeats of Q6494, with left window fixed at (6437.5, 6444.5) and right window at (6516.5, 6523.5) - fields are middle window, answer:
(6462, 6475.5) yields -0.05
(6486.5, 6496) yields 0.07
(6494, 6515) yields -0.01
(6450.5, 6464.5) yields -0.01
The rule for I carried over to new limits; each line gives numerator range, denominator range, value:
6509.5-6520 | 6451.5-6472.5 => 1.04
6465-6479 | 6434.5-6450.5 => 1.06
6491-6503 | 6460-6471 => 0.90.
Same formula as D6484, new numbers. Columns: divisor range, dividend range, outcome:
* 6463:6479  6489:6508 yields 0.92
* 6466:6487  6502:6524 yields 1.00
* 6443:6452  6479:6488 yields 1.04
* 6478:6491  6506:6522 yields 1.03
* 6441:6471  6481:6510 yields 0.97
